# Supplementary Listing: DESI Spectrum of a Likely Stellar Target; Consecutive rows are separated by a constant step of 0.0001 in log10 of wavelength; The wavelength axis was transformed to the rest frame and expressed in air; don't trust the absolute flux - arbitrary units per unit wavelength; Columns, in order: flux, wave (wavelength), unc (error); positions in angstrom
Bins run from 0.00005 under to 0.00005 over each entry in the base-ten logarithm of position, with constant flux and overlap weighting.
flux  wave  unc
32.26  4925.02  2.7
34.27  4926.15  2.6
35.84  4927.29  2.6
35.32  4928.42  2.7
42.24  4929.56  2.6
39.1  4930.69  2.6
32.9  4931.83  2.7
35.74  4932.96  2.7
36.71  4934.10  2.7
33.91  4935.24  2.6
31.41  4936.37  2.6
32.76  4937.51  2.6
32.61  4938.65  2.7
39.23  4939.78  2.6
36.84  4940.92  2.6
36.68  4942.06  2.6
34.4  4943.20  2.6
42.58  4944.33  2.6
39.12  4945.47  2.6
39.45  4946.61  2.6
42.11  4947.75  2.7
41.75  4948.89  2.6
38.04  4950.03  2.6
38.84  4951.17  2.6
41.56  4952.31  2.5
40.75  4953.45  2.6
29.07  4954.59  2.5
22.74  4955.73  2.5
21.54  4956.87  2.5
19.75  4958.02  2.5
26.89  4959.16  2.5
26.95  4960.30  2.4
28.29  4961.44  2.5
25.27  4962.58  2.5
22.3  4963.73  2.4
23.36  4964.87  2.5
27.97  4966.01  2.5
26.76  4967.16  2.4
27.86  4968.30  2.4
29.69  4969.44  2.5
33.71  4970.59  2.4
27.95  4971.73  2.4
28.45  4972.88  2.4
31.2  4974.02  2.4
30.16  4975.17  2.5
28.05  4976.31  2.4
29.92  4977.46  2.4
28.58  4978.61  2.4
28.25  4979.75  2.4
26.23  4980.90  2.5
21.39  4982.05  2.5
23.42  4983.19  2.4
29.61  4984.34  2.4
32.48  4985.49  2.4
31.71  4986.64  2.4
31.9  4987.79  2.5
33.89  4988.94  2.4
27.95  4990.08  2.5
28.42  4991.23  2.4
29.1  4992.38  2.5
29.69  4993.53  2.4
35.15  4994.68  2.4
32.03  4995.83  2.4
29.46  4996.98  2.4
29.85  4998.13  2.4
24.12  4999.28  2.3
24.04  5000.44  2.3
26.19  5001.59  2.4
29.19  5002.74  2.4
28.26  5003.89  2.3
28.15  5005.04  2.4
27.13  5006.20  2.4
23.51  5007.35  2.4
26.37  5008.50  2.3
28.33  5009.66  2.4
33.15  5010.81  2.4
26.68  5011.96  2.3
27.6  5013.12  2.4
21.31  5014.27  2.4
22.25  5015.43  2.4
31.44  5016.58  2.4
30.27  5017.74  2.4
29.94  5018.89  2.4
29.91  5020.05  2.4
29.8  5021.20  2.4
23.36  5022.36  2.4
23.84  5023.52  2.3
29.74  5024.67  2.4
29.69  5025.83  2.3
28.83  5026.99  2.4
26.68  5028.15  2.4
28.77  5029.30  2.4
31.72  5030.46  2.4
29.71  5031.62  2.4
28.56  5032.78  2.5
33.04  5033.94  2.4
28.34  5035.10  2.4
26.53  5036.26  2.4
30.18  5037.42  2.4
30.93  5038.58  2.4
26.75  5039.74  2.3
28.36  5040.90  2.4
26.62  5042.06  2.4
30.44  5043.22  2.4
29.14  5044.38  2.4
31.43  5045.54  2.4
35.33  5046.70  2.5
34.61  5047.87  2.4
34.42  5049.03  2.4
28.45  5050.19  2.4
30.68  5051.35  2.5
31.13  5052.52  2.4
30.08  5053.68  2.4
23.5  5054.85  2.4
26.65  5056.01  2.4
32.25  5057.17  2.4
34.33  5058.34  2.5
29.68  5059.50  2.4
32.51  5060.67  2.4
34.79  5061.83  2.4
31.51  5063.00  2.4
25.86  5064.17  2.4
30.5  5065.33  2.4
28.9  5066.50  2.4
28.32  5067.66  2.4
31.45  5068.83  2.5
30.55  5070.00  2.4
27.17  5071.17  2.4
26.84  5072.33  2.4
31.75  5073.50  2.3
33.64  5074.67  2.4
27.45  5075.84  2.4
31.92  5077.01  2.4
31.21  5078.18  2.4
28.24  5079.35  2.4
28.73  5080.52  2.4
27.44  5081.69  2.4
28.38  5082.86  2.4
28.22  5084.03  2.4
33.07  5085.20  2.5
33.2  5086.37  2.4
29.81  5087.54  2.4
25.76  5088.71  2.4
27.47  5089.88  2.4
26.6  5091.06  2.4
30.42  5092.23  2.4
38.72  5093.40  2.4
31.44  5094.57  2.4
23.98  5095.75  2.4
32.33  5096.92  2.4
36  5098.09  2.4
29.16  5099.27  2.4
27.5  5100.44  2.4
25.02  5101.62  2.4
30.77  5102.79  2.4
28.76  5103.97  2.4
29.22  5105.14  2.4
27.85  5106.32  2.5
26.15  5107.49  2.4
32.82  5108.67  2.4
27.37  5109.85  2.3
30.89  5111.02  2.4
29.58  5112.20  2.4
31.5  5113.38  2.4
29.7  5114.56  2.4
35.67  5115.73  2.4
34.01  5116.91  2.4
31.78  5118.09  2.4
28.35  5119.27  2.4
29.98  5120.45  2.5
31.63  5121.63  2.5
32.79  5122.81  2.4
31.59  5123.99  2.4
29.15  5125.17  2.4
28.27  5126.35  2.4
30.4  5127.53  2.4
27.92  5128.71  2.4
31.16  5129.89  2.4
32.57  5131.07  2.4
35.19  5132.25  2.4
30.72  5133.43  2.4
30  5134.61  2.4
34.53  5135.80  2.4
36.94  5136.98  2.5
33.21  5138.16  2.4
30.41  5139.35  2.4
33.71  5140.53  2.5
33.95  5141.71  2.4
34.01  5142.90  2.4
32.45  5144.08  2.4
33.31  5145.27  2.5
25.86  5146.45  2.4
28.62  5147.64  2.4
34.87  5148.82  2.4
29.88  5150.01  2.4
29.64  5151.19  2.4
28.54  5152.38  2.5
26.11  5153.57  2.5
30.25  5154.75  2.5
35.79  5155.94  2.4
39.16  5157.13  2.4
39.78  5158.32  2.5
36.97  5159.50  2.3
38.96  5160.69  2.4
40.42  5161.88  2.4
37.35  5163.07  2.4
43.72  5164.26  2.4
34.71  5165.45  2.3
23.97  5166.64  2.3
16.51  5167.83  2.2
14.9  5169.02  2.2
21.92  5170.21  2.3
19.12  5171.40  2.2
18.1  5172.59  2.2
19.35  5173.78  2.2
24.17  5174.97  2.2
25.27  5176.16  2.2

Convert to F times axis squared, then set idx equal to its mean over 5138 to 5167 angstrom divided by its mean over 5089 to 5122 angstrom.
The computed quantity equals 1.1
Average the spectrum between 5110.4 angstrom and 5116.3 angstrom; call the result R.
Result 31.5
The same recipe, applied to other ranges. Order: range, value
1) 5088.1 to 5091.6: 26.6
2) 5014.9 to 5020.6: 28.8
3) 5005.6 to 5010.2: 26.3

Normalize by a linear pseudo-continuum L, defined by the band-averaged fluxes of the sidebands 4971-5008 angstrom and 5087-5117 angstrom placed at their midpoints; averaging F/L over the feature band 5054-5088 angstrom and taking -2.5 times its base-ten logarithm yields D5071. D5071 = -0.01 mag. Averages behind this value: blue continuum 28.6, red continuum 29.9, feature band 29.9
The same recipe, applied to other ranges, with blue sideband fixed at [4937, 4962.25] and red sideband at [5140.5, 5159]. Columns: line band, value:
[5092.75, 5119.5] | 0.08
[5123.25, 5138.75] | 0.02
